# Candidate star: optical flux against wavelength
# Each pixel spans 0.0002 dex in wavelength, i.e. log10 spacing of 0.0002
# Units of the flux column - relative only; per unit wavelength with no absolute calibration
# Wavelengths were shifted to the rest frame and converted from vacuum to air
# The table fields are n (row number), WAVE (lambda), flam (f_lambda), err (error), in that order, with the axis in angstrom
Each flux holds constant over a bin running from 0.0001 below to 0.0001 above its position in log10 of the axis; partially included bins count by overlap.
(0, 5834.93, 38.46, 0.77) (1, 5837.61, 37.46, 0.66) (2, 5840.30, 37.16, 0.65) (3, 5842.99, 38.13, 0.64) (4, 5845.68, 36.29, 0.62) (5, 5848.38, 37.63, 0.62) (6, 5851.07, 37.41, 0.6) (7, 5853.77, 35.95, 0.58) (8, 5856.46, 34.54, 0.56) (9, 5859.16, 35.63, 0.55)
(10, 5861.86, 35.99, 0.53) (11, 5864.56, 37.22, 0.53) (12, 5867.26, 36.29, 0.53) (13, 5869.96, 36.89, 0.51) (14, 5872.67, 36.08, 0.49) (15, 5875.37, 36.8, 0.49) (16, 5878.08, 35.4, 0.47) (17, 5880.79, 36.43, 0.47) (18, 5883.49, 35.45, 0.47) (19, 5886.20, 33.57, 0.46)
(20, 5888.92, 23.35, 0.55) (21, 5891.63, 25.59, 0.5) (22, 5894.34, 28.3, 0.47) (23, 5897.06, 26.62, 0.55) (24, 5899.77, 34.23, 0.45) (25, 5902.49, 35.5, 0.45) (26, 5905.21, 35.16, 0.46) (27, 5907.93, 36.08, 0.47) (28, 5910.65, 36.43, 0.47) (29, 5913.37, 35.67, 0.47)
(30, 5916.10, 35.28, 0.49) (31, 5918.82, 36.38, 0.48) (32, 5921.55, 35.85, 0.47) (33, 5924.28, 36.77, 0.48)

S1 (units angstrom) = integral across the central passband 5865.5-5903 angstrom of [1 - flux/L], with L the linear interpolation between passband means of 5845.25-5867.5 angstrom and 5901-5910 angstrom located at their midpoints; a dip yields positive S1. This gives 3.2 angstrom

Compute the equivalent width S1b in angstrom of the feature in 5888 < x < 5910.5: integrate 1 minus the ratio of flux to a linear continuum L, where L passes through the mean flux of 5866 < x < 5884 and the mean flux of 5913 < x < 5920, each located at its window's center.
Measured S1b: 3.1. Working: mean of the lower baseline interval 36.2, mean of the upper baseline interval 35.8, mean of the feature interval 31.1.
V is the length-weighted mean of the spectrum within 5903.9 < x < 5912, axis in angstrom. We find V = 35.9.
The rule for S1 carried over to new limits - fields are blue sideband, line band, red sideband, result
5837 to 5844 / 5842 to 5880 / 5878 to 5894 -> -2.0 angstrom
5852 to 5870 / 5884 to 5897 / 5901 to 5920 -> 2.8 angstrom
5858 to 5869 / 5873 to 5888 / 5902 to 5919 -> 0.4 angstrom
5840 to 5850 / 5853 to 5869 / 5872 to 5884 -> 0.3 angstrom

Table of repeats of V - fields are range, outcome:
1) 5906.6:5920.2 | 36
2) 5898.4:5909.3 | 35.2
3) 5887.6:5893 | 24.5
